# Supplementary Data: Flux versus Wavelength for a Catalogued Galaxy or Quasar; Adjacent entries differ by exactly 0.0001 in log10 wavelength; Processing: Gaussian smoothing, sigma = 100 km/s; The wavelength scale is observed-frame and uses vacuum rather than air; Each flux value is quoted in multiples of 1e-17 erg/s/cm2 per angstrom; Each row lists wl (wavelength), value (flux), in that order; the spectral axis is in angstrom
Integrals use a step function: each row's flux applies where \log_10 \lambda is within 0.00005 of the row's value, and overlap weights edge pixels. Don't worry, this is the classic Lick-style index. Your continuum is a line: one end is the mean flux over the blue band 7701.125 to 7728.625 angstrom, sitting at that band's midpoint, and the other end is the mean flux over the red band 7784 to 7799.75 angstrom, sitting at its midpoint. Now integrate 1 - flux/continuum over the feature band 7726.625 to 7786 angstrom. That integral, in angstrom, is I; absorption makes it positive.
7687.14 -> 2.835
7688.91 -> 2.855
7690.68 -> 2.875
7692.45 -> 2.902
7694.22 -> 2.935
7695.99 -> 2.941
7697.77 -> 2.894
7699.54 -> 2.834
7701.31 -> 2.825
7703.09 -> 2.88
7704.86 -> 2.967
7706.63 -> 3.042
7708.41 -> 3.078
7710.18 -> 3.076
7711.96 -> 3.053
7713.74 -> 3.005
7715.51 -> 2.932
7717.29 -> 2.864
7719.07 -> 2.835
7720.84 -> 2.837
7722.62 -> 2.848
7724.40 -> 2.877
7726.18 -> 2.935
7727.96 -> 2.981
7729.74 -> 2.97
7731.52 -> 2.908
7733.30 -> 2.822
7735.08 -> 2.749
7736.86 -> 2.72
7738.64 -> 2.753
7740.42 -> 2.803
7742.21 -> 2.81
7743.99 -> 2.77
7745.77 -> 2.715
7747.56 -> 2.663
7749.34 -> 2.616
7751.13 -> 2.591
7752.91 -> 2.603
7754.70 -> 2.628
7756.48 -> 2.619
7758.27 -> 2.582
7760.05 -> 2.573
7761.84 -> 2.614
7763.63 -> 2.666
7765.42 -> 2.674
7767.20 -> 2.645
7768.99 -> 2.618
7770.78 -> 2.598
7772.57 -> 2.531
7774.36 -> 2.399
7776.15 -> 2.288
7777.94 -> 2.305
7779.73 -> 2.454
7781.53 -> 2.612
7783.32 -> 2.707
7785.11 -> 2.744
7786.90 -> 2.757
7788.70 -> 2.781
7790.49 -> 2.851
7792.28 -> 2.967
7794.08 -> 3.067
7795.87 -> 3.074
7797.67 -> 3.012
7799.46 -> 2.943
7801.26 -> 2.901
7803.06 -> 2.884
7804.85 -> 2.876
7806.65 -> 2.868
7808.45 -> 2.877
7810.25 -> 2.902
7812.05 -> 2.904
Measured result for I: 5.4 angstrom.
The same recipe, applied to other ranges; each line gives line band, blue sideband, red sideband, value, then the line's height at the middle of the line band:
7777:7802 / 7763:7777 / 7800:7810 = -0.53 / 2.74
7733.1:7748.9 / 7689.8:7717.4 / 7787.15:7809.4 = 1.00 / 2.94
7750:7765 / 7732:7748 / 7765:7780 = 0.05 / 2.62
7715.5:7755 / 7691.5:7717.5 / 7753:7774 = -0.28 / 2.77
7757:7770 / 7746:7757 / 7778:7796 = 0.24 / 2.67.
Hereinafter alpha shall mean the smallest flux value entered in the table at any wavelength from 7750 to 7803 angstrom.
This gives 2.288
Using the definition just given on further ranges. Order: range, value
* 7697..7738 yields 2.72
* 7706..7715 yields 3.005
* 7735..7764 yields 2.573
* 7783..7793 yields 2.707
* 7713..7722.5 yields 2.835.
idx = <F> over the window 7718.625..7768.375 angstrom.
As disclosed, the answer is 2.74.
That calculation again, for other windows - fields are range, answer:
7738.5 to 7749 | 2.74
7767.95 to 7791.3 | 2.59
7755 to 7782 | 2.55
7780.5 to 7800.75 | 2.86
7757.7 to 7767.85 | 2.63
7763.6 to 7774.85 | 2.59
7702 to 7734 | 2.94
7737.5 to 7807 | 2.71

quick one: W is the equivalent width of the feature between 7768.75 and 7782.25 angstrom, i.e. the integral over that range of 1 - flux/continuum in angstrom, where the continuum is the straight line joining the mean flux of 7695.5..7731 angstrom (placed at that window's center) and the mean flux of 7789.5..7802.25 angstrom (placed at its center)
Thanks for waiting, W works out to 2.26 angstrom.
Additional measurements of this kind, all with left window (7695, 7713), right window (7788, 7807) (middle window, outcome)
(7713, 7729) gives 0.3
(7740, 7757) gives 1.5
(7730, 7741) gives 0.6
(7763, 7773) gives 1.1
